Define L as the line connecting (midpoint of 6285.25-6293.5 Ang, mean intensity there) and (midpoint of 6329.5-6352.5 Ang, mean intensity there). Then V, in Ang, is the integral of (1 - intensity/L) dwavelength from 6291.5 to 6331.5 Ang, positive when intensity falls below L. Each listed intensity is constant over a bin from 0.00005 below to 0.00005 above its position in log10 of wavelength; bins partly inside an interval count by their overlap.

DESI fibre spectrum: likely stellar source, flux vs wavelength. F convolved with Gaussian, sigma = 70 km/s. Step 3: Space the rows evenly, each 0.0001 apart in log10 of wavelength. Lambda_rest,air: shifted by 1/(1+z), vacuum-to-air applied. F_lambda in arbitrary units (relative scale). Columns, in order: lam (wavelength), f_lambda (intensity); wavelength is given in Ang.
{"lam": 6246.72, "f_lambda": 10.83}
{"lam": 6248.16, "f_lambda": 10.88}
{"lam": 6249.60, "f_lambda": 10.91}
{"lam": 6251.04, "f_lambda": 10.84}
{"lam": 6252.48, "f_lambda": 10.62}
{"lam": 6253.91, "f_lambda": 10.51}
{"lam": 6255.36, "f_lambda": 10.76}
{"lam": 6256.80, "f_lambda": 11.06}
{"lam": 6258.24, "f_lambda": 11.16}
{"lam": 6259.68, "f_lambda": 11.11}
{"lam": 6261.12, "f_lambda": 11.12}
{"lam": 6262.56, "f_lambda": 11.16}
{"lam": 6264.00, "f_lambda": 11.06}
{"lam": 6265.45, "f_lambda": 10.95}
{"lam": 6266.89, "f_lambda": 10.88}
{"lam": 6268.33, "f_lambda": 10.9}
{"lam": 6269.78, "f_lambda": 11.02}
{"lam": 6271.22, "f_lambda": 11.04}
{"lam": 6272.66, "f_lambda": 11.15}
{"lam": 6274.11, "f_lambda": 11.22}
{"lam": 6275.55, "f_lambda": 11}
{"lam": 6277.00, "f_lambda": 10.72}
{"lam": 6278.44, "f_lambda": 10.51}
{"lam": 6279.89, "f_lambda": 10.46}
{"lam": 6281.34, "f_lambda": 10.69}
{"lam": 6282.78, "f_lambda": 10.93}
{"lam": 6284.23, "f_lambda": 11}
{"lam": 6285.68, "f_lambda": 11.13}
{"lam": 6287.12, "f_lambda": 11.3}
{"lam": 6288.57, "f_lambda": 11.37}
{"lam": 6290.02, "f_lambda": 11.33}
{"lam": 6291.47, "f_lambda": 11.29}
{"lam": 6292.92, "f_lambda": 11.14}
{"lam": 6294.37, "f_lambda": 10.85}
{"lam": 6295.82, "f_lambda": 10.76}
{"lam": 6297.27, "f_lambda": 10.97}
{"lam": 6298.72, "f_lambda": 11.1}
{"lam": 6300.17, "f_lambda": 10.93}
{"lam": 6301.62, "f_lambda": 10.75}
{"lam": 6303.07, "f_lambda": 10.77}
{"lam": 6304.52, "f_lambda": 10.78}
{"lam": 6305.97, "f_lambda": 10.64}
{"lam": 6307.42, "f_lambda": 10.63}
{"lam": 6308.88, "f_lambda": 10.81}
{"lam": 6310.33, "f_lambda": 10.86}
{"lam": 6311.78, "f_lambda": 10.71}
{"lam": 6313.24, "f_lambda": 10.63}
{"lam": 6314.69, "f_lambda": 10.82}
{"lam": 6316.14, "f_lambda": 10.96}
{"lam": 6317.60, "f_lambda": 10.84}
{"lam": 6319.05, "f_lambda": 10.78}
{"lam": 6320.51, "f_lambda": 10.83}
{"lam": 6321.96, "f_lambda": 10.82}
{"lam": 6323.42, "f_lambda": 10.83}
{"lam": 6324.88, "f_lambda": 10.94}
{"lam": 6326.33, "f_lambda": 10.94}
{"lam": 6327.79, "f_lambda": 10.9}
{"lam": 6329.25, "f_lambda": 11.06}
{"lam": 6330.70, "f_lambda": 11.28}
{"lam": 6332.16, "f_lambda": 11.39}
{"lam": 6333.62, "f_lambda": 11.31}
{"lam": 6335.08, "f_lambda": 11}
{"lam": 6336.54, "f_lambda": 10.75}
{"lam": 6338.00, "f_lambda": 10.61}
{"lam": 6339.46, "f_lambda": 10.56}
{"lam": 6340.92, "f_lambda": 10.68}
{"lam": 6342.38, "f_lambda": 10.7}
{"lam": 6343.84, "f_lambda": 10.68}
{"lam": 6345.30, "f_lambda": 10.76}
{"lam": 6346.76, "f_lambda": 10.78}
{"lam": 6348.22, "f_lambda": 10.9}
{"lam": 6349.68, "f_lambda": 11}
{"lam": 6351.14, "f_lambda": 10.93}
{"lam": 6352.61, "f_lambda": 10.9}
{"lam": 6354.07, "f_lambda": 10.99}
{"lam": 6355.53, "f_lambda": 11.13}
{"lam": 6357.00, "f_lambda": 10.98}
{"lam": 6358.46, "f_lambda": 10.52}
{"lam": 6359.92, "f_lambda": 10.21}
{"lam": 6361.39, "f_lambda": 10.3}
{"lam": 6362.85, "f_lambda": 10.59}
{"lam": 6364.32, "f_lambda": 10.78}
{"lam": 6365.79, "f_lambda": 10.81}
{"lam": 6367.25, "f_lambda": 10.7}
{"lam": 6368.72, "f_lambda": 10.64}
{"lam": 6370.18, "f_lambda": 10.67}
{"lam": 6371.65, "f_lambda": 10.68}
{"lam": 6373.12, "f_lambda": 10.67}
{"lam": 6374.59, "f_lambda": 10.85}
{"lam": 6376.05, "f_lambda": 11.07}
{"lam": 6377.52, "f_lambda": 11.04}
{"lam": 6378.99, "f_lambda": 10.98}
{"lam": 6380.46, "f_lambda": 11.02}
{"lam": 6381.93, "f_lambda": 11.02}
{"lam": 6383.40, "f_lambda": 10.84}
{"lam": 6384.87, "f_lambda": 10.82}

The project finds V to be 0.8 Ang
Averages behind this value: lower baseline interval 11.3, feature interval 10.9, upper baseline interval 10.9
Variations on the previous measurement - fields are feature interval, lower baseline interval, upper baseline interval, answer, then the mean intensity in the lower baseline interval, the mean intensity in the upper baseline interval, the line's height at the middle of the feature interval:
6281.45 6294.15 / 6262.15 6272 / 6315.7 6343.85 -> -0.2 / 11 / 10.9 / 11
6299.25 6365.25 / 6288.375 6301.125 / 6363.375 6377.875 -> 0.6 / 11.1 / 10.8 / 10.9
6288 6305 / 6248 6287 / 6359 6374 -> -0.3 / 10.9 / 10.6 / 10.8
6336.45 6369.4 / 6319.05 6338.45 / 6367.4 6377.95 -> 0.4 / 11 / 10.8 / 10.9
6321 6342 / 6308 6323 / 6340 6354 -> -0.2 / 10.8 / 10.8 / 10.8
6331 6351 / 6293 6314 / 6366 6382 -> -0.1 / 10.8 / 10.8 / 10.8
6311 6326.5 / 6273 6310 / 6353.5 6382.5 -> 0.1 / 10.9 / 10.8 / 10.9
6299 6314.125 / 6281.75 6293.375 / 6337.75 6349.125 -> 0.4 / 11.2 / 10.7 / 11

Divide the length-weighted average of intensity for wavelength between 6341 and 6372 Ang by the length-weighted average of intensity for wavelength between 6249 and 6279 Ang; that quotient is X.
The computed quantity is 1.0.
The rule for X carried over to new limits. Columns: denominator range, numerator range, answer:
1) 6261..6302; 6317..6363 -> 0.99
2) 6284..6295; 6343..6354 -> 0.97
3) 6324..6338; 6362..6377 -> 0.97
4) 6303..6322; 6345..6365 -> 1.00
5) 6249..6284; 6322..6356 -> 1.00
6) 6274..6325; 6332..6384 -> 0.99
